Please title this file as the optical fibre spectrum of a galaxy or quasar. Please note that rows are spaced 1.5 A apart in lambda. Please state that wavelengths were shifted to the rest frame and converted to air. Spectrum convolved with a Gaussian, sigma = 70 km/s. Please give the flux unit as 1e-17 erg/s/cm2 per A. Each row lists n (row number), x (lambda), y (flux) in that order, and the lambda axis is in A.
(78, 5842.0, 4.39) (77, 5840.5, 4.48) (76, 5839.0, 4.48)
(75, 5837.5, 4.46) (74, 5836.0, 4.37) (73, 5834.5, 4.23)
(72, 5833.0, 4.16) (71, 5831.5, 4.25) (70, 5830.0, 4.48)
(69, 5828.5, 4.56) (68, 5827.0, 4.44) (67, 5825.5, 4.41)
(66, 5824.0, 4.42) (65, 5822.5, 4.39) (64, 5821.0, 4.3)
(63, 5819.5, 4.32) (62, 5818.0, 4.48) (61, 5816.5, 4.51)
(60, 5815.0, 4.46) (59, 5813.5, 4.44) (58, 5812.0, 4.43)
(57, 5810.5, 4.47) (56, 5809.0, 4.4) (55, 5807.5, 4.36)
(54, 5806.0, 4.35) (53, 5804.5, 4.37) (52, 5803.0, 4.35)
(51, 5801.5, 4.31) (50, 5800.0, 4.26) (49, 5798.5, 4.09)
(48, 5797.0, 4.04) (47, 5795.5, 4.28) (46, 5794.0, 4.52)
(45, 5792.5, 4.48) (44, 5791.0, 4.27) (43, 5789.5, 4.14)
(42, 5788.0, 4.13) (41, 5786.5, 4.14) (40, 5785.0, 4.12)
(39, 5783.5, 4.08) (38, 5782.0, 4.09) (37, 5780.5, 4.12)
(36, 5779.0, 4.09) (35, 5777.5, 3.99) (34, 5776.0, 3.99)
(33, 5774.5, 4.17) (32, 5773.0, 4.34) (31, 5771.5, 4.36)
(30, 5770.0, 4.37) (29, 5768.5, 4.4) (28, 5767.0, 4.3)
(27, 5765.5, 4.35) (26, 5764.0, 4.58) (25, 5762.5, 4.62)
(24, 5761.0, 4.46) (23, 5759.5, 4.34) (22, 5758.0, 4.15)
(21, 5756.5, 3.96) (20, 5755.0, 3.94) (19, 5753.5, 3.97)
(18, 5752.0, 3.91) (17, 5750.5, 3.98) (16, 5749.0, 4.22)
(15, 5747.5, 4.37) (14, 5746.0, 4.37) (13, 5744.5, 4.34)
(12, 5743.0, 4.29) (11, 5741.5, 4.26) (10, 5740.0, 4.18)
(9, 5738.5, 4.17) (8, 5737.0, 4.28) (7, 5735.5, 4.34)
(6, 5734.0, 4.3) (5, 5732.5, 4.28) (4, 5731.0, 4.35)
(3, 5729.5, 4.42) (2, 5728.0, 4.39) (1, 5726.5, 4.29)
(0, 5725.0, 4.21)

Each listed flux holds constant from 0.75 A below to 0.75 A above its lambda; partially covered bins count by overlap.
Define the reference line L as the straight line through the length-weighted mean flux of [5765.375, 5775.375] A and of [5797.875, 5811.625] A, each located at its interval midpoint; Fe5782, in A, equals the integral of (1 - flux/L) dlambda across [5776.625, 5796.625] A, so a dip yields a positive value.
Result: 0.7 A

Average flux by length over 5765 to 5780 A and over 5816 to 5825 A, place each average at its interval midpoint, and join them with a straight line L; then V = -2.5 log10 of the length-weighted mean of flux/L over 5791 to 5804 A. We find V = 0.01 mag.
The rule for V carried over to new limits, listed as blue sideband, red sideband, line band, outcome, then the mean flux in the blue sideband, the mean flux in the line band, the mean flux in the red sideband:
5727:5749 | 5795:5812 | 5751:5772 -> 0.01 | 4.31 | 4.26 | 4.3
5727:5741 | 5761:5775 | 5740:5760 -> 0.05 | 4.3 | 4.16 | 4.4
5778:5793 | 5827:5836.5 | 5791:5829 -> -0.03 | 4.16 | 4.37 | 4.35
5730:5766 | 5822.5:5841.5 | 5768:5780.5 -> 0.02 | 4.25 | 4.2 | 4.39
